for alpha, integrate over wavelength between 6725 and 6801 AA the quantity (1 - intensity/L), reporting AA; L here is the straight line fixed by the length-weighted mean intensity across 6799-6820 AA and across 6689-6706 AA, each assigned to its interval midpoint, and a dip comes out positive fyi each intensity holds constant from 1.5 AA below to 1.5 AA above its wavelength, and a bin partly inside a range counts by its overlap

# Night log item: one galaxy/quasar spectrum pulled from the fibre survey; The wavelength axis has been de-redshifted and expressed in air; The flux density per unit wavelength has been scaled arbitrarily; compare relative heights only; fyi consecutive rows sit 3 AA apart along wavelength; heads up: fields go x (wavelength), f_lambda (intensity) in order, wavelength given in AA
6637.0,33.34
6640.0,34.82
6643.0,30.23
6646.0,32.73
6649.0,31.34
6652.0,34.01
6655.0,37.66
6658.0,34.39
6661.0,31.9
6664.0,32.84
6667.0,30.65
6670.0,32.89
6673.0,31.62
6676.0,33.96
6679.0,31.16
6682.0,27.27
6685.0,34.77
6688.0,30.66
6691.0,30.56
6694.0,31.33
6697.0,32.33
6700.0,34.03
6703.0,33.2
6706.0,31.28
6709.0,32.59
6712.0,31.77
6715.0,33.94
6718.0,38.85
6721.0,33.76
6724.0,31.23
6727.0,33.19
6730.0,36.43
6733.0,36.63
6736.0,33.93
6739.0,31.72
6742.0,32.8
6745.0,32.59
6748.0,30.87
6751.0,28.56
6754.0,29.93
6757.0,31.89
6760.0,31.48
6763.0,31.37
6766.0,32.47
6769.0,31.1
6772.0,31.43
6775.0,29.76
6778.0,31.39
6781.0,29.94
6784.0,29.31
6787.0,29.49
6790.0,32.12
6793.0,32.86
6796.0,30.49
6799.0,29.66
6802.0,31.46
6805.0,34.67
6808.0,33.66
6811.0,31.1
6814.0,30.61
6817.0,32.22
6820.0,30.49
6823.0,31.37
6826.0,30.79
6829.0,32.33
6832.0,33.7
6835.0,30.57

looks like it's 0.9 AA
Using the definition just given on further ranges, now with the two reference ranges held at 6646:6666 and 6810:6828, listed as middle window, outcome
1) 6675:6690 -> 0.8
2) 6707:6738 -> -1.5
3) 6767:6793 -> 0.8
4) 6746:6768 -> 0.7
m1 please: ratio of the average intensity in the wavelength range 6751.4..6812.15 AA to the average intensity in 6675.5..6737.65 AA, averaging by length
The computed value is 0.9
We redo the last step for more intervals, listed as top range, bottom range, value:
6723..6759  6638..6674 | 0.99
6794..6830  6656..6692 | 0.99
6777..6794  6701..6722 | 0.92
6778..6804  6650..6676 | 0.93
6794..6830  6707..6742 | 0.93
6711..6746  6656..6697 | 1.06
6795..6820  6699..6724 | 0.95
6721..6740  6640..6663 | 1.02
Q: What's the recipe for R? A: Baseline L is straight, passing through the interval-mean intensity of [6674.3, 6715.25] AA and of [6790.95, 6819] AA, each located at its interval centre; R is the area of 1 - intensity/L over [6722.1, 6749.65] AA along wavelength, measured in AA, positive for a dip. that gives -1.1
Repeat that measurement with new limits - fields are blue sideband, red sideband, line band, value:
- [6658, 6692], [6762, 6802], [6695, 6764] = -3.2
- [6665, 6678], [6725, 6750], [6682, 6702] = 0.4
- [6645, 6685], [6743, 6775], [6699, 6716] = -0.4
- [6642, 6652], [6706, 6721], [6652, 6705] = 0.6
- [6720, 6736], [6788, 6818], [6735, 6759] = 1.5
